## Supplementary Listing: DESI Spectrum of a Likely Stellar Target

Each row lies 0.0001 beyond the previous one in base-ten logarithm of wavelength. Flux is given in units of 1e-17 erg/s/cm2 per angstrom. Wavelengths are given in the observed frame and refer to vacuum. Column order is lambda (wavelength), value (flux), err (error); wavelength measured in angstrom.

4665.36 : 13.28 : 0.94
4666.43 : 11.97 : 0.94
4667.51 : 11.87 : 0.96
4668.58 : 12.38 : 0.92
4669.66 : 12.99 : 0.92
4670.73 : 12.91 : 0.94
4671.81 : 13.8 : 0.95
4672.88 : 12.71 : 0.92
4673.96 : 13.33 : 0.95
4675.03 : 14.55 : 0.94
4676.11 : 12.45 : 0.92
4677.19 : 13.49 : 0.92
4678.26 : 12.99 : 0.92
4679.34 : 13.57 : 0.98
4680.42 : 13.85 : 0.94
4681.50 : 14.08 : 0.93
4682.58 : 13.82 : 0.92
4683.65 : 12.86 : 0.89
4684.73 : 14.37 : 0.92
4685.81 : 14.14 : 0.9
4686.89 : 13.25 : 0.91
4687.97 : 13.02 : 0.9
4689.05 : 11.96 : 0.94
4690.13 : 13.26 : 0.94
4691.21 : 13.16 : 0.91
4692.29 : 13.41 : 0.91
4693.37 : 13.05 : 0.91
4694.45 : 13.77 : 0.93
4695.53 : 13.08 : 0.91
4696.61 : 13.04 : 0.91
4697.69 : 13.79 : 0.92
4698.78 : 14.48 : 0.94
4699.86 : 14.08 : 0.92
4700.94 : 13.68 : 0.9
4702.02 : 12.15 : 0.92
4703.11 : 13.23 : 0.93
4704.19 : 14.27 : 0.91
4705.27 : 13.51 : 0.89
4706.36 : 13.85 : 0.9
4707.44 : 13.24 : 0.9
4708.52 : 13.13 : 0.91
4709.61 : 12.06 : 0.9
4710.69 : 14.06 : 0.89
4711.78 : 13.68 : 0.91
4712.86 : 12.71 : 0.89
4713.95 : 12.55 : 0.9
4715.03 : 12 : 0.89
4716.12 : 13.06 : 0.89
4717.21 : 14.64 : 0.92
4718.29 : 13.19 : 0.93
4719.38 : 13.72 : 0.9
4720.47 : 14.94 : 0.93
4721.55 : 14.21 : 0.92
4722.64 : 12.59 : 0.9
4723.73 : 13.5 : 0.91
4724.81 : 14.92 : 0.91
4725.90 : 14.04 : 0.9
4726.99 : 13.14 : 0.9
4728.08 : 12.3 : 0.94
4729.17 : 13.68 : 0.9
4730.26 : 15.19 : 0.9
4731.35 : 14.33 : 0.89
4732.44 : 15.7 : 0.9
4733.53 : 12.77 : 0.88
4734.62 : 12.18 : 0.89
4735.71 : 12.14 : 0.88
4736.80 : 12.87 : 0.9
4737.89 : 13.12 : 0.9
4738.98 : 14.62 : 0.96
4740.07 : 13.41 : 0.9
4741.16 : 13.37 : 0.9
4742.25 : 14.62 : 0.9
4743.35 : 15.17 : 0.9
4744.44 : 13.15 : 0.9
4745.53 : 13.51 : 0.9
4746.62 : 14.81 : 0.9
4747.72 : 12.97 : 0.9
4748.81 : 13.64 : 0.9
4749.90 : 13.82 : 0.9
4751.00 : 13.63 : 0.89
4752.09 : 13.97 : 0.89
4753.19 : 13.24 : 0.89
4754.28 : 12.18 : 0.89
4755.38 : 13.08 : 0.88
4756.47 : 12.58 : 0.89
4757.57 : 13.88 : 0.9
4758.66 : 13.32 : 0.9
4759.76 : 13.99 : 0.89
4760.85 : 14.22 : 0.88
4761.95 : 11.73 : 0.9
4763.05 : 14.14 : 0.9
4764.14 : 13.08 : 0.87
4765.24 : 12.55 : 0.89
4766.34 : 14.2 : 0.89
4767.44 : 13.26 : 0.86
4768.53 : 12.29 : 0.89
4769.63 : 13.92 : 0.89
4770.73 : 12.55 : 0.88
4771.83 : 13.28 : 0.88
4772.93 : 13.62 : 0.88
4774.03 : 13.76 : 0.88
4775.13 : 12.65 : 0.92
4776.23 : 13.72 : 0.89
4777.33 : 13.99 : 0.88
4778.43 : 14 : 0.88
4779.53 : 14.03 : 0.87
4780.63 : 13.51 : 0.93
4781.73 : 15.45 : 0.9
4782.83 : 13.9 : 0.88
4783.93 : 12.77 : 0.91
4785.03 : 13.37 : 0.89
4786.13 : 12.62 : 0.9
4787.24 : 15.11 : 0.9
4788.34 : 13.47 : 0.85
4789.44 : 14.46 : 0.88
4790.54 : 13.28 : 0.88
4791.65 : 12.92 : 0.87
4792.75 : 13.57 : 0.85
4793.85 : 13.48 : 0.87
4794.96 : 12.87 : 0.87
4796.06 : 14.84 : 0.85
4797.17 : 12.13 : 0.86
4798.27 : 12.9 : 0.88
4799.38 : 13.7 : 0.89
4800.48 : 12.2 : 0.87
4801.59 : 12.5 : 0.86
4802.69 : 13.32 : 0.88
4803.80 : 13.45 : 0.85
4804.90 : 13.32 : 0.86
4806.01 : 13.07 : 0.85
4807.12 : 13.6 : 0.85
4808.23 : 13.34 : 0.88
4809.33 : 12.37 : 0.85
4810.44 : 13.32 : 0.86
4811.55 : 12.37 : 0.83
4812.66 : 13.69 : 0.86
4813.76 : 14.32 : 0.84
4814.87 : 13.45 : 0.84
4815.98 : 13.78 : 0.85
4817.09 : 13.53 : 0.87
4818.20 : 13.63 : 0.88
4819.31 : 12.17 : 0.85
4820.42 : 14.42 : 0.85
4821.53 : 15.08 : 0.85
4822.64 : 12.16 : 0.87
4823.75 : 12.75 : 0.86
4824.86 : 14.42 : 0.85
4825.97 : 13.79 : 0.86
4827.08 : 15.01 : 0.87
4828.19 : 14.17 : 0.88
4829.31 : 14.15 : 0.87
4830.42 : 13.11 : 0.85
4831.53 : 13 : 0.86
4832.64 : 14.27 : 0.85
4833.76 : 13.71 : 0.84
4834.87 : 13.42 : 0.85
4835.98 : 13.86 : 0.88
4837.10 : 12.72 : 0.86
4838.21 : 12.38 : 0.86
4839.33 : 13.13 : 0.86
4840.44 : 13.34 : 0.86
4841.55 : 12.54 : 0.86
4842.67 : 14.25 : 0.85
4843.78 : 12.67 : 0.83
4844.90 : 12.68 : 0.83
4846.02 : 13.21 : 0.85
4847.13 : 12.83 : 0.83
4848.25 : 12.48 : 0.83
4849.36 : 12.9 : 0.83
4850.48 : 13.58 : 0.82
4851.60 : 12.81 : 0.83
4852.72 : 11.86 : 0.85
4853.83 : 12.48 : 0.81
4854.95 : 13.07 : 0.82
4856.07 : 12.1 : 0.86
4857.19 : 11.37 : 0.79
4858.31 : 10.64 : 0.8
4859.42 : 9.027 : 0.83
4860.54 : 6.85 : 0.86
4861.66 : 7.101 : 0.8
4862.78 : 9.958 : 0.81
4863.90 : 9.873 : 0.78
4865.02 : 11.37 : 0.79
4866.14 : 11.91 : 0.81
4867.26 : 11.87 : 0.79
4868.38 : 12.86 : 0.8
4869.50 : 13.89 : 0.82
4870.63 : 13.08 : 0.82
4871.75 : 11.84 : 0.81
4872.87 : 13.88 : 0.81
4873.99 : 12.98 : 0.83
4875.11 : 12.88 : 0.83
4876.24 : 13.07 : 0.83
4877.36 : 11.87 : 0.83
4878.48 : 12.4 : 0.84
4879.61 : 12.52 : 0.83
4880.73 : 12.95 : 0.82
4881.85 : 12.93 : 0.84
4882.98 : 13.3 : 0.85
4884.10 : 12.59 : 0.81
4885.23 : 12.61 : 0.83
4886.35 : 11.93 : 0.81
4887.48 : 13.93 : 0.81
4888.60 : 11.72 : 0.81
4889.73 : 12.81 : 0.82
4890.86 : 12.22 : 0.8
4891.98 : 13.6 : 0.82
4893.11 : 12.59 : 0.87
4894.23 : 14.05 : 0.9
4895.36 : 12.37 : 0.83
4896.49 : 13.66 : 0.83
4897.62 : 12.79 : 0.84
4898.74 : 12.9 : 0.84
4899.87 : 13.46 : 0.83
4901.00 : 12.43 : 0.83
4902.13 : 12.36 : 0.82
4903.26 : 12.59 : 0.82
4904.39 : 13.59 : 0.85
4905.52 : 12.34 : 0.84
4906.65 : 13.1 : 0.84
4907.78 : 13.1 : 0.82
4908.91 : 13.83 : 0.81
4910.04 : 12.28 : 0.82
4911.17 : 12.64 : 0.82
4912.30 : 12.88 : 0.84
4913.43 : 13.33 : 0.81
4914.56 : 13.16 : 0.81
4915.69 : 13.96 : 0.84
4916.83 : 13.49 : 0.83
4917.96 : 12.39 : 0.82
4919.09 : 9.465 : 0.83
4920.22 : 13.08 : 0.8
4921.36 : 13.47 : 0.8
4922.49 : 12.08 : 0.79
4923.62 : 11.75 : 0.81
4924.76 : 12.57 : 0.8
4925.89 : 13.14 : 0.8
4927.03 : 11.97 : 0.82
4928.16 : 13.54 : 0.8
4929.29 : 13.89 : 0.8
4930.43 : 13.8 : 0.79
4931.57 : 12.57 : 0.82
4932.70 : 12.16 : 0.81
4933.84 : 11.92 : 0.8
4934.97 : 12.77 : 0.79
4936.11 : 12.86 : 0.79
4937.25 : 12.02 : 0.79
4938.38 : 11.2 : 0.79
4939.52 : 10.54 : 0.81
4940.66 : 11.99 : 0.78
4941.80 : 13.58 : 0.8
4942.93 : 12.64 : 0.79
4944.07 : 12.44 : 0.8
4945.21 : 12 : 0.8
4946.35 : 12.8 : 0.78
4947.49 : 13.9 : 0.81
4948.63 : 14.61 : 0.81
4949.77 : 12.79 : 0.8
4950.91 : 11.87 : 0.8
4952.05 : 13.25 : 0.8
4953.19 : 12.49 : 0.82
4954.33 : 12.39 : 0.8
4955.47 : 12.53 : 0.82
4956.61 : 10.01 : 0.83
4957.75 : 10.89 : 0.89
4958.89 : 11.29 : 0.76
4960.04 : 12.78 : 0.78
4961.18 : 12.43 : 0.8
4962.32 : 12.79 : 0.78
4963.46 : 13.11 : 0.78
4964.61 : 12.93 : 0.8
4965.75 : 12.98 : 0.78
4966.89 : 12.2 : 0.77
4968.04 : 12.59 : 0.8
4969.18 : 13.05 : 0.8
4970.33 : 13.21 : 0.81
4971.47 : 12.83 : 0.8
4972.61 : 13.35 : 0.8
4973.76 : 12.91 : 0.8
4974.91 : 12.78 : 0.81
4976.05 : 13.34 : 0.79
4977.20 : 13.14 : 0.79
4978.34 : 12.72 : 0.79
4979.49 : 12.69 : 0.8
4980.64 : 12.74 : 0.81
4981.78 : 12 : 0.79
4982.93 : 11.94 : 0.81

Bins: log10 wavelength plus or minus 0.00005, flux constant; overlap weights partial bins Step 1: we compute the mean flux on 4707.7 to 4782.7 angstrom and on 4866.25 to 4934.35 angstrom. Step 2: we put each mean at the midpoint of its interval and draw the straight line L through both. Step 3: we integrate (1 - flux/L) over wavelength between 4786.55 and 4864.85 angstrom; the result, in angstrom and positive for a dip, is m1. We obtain 1.5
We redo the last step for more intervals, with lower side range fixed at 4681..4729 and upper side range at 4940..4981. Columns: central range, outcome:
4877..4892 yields 0.3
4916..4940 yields 0.6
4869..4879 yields 0.0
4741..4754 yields -0.5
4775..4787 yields -0.5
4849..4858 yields 0.4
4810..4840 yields -1.1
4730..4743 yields -0.3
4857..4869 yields 2.5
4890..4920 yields -0.1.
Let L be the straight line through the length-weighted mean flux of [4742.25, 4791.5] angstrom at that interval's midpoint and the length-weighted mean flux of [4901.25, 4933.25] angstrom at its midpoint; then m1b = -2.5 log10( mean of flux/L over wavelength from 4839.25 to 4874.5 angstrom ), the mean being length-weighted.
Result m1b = 0.10 mag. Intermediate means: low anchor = 13.5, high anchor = 12.8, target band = 12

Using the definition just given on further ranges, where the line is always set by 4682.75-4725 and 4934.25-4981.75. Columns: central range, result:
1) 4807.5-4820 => -0.02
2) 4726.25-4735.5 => -0.02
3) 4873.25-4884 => 0.00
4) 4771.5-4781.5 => -0.04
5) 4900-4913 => -0.01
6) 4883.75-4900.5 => -0.01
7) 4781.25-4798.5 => -0.04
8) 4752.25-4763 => 0.00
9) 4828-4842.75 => -0.03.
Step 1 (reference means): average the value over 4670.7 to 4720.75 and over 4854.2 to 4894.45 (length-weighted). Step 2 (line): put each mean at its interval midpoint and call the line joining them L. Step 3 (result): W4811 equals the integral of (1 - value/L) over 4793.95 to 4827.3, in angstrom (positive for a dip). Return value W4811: -2.3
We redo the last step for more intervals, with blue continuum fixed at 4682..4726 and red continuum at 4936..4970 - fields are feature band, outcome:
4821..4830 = -0.7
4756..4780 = -0.4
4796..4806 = 0.0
